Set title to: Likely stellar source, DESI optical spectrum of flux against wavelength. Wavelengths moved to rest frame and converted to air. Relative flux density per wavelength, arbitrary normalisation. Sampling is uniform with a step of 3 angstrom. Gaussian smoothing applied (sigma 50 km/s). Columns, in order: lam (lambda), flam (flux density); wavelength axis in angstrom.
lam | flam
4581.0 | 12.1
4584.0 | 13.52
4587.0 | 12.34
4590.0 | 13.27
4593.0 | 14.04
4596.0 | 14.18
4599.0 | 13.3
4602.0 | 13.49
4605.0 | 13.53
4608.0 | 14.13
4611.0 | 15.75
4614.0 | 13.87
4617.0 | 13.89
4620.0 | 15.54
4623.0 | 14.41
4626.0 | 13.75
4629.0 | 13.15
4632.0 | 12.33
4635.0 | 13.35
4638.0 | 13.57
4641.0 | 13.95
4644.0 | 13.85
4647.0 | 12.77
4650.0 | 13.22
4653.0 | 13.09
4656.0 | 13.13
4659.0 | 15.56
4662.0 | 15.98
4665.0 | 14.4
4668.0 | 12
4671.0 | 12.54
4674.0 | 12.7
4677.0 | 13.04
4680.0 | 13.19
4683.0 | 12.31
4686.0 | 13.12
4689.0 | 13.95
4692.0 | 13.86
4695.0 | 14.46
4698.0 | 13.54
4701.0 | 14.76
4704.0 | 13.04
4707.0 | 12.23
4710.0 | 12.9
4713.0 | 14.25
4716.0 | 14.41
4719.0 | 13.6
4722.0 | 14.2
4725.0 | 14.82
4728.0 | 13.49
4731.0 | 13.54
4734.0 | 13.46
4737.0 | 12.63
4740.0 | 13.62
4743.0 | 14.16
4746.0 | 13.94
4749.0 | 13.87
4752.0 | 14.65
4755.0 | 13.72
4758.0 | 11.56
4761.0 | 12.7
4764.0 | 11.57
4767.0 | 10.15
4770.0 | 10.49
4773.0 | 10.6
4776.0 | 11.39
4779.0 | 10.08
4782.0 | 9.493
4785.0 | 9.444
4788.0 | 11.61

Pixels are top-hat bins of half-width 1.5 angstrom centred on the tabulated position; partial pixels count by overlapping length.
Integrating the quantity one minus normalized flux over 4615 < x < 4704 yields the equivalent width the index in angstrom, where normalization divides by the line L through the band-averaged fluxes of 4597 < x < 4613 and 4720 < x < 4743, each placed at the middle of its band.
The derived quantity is 1.74 angstrom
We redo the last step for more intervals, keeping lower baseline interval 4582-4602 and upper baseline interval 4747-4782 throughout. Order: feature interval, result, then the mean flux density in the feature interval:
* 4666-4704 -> -2.3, 13.3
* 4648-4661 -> -1.0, 13.8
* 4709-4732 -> -3.2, 13.9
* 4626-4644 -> -0.5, 13.4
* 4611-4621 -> -1.1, 14.6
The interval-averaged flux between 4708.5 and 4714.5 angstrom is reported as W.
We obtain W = 13.6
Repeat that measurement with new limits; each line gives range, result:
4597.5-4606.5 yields 13.4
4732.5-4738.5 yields 13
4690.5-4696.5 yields 14.2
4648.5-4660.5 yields 13.8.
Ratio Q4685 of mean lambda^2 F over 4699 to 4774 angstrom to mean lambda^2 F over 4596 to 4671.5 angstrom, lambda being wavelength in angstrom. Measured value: 1.0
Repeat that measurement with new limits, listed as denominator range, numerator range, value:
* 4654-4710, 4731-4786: 0.93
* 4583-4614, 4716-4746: 1.06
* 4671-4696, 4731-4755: 1.06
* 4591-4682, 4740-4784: 0.93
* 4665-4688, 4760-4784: 0.87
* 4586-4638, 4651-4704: 1.01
